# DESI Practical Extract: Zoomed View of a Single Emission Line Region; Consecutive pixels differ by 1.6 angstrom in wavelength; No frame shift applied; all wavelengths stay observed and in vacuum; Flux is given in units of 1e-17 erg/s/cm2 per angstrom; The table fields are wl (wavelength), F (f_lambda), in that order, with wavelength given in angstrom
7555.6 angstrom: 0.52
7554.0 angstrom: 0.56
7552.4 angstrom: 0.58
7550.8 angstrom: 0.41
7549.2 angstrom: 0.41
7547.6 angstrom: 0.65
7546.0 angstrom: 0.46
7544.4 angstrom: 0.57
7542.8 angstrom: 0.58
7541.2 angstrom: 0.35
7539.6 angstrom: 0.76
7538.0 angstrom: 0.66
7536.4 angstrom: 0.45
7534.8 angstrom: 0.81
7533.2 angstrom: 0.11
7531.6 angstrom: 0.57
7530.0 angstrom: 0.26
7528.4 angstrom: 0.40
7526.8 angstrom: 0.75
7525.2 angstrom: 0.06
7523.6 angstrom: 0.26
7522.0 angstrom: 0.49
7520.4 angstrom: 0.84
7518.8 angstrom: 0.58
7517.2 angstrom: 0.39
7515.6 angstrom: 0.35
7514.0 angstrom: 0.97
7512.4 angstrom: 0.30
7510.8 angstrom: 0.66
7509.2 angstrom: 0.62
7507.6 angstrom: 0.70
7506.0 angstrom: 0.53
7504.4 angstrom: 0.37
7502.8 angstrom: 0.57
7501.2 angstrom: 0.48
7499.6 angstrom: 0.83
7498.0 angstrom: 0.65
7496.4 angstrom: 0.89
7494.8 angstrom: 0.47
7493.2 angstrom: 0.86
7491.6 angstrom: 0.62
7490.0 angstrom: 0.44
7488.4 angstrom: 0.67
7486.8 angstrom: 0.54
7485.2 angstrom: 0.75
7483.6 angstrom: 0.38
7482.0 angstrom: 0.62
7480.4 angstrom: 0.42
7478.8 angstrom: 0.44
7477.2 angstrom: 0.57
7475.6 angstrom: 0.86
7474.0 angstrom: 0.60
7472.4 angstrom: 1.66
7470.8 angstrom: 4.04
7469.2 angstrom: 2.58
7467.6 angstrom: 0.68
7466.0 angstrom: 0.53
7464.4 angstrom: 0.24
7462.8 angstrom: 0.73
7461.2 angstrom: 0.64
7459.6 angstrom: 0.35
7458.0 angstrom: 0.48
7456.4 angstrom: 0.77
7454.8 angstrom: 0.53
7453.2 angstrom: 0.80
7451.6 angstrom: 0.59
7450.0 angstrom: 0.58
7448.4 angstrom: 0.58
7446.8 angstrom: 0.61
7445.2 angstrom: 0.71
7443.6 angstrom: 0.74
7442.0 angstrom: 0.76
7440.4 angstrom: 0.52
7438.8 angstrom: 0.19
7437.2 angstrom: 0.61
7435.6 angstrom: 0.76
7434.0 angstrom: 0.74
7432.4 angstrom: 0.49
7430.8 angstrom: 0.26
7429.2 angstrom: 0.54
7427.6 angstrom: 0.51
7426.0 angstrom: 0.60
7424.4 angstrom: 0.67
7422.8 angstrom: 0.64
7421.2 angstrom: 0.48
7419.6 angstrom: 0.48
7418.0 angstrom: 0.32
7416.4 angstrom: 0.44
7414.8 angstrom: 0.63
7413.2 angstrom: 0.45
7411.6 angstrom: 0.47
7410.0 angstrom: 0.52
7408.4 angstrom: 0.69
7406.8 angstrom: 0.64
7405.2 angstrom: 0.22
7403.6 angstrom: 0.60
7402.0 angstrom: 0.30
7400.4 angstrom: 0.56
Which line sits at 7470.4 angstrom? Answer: H-alpha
